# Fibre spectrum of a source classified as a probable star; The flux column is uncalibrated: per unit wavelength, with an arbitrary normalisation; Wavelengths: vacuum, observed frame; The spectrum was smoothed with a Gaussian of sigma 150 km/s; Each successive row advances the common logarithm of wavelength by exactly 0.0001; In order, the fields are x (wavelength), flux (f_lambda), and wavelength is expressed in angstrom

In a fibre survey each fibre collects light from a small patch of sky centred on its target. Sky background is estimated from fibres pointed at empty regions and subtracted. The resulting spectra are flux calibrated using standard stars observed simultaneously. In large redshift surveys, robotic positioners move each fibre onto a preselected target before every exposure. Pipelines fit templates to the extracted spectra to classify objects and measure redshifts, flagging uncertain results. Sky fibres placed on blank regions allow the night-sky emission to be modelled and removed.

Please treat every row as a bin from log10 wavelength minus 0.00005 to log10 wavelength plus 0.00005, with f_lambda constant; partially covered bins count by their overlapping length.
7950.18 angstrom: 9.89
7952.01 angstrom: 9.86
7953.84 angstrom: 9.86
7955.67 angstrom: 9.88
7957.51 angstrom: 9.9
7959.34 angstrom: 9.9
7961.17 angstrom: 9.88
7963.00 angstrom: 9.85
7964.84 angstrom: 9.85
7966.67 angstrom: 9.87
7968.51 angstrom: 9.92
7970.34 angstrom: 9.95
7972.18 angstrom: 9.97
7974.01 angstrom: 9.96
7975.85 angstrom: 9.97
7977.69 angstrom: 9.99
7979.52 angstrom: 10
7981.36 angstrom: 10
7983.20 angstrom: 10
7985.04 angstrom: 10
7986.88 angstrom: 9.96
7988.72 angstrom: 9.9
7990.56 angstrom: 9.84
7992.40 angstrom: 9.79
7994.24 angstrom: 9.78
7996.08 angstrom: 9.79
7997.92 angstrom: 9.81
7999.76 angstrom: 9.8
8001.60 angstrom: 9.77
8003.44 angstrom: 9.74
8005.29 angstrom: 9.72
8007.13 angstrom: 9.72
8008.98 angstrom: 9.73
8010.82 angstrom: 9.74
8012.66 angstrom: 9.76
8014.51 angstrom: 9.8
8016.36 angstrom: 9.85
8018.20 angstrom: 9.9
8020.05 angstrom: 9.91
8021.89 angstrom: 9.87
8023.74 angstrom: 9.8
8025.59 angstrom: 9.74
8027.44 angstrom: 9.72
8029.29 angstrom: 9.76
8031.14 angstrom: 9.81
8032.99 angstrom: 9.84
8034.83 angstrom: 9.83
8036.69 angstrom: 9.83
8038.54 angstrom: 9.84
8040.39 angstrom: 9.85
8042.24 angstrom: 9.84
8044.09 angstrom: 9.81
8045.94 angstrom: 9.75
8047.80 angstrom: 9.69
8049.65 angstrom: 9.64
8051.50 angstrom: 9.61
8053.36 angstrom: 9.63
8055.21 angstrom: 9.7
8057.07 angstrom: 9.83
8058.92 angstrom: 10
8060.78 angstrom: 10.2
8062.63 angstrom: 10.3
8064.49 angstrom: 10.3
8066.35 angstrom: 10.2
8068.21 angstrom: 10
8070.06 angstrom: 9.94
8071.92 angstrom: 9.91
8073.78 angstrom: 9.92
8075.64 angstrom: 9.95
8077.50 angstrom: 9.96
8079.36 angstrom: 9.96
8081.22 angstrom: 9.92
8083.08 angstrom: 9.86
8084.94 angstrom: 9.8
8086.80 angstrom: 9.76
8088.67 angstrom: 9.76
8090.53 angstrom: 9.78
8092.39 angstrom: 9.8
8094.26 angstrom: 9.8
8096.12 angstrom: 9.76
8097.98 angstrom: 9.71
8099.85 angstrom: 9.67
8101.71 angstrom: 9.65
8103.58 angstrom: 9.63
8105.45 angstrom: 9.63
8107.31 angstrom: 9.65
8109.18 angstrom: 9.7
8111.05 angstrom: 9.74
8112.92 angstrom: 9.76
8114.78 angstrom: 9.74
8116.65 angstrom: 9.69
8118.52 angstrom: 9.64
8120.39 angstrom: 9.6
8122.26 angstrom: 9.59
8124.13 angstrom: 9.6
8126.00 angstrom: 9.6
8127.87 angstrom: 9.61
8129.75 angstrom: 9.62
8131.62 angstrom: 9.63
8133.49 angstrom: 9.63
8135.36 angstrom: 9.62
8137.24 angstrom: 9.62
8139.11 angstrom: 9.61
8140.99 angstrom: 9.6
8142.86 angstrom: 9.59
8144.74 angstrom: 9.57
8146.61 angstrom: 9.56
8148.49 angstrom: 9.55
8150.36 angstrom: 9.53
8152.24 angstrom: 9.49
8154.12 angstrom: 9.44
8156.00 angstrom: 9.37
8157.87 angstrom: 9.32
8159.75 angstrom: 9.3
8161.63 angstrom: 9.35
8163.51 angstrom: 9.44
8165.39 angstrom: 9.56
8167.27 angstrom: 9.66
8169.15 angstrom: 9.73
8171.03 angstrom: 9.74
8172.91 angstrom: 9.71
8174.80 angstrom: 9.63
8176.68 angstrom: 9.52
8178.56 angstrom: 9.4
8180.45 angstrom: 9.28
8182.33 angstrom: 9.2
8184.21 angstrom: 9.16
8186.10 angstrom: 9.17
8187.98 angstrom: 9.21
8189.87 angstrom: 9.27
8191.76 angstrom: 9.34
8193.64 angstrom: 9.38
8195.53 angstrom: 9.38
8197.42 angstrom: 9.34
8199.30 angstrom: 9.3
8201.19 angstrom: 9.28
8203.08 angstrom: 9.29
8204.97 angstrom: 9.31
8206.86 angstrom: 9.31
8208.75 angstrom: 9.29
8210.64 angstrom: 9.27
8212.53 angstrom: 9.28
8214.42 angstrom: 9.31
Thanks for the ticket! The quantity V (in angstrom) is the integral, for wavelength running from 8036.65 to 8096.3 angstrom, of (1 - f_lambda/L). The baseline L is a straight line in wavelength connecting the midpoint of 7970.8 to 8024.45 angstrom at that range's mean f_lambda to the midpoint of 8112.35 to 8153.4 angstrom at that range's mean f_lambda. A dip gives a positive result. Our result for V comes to -0.9 angstrom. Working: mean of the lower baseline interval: 9.86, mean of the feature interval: 9.88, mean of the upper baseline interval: 9.61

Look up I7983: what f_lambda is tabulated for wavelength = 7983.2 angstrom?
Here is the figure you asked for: 10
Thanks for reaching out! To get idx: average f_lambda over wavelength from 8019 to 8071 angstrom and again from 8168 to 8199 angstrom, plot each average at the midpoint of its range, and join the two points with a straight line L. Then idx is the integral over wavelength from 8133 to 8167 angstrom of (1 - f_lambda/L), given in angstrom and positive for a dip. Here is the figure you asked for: 0.0 angstrom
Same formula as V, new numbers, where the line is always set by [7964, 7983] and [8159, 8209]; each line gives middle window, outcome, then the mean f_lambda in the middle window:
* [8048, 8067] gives -0.4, 9.93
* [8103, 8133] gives -0.3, 9.65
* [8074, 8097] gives -0.5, 9.84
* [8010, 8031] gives 0.0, 9.8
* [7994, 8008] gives 0.2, 9.77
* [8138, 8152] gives -0.1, 9.57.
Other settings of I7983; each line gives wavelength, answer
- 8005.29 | 9.72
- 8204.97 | 9.31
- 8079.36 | 9.96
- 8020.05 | 9.91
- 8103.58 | 9.63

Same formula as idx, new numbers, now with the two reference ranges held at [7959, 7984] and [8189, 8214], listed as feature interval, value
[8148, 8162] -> 0.0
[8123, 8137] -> -0.2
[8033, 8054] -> 0.0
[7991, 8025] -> 0.2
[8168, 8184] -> -0.2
